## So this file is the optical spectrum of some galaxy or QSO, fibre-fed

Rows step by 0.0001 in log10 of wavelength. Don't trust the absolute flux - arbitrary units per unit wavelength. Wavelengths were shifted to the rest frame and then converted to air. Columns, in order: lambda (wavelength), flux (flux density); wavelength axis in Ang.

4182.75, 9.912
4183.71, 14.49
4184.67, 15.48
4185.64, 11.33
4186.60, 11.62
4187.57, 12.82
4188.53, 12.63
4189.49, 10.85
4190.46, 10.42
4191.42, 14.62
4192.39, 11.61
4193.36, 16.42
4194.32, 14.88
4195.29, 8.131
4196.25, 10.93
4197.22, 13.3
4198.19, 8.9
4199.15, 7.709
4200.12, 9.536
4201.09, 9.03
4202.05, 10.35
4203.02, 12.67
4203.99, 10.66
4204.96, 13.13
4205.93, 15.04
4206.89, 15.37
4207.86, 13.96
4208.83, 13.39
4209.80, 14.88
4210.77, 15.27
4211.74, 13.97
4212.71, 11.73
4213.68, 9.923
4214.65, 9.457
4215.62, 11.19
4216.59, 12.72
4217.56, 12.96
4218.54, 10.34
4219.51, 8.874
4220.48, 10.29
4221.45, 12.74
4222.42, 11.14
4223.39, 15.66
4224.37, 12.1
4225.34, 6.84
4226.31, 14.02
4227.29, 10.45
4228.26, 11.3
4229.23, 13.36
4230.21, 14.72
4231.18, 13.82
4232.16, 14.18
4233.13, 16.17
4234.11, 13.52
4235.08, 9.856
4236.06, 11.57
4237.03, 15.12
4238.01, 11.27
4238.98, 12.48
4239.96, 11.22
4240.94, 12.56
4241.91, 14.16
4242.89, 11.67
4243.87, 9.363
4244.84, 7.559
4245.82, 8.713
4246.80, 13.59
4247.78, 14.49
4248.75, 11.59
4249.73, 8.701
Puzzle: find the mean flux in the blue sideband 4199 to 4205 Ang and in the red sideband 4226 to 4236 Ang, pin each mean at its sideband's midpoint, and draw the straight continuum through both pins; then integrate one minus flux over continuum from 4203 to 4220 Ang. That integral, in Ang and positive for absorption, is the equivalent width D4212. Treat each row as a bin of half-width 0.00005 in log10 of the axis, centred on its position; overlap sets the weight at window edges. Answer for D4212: -2.0 Ang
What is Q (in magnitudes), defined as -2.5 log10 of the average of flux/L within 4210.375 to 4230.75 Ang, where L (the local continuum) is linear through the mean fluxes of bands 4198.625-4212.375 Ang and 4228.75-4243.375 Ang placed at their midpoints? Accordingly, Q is 0.08 mag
